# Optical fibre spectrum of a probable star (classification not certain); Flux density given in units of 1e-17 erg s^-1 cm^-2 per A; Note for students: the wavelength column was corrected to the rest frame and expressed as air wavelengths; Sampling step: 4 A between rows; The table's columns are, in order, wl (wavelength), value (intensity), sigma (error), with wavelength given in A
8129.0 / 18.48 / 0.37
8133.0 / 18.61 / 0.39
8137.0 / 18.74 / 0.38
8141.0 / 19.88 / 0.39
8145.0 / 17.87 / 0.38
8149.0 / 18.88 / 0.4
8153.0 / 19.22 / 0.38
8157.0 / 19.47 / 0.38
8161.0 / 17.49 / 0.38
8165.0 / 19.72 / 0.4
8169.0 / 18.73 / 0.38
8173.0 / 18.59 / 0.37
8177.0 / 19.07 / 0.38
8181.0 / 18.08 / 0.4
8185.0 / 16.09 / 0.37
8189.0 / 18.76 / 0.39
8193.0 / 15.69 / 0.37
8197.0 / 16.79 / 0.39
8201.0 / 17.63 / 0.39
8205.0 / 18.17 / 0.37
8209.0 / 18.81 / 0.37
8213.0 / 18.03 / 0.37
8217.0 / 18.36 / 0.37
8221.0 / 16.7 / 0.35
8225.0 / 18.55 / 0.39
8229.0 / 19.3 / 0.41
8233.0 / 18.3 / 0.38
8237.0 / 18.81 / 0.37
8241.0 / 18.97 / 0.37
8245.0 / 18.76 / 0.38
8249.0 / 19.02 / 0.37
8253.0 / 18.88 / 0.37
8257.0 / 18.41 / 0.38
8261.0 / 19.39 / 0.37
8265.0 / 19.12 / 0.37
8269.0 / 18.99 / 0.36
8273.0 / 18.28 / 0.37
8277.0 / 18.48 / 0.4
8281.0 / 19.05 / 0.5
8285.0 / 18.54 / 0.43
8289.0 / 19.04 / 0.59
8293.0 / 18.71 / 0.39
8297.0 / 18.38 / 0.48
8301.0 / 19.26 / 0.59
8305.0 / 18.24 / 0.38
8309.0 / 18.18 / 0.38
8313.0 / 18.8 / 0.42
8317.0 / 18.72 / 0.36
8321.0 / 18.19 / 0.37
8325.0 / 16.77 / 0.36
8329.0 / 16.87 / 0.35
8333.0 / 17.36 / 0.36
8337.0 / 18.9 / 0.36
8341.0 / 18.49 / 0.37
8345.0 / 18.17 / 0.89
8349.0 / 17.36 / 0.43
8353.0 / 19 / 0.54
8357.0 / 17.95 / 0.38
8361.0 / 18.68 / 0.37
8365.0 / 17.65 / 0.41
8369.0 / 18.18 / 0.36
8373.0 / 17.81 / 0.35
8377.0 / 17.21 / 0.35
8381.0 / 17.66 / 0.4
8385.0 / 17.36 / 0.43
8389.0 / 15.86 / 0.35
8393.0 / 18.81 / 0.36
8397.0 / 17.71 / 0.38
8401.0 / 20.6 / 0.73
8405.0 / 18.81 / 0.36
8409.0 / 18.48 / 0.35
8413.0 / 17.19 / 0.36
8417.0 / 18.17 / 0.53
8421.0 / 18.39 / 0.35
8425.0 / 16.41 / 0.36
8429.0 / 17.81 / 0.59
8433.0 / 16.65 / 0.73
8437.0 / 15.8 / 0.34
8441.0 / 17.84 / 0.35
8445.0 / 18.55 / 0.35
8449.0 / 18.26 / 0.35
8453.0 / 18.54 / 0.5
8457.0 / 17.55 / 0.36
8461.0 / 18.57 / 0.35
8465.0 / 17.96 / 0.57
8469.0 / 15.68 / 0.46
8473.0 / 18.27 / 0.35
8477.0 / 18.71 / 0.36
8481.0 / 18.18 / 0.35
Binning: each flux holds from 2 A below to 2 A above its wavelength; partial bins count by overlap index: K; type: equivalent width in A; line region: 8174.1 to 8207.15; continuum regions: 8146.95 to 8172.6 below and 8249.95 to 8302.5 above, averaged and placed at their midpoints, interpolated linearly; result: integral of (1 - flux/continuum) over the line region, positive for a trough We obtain 2.3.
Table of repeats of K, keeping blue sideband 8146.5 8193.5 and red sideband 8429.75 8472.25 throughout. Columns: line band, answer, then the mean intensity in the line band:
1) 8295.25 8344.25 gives -0.6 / 18.2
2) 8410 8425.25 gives -0.1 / 17.7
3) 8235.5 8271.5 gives -1.5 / 18.9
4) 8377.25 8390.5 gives 0.5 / 17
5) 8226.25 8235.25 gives -0.3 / 18.8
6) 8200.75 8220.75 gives 0.2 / 18.1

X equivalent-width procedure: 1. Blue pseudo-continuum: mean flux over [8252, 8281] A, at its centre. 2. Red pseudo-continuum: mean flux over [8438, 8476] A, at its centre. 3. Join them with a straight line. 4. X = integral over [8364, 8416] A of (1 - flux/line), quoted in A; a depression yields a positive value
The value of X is 0.7 A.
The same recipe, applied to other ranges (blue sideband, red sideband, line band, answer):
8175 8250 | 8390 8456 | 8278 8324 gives -1.4 A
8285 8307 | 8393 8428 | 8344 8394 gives 1.7 A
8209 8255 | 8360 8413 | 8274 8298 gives -0.5 A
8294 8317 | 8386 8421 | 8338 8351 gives 0.3 A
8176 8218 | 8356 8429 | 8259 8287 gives -1.6 A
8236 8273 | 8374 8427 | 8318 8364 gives 0.8 A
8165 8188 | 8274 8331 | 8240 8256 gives -0.5 A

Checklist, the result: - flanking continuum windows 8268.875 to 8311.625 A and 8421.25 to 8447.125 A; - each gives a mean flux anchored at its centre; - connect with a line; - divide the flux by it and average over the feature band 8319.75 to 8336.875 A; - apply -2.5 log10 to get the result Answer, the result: 0.05 mag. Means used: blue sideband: 18.6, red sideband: 17.3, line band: 17.4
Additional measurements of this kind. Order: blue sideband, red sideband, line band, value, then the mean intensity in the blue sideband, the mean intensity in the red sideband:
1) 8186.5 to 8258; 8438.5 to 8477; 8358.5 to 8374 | 0.00 mag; 18.2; 17.9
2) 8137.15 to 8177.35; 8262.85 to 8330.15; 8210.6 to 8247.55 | 0.01 mag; 18.9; 18.5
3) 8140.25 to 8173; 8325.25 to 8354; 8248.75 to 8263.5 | -0.03 mag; 18.9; 17.9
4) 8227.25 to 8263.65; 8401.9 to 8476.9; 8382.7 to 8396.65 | 0.04 mag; 18.9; 17.8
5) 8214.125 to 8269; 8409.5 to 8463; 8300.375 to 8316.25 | -0.01 mag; 18.7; 17.7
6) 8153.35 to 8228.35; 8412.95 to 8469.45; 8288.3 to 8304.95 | -0.05 mag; 18.1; 17.6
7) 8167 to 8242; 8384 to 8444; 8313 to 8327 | -0.01 mag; 18.1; 17.7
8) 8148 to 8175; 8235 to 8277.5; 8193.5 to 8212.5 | 0.07 mag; 18.9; 18.8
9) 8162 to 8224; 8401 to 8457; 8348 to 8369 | -0.02 mag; 18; 17.9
